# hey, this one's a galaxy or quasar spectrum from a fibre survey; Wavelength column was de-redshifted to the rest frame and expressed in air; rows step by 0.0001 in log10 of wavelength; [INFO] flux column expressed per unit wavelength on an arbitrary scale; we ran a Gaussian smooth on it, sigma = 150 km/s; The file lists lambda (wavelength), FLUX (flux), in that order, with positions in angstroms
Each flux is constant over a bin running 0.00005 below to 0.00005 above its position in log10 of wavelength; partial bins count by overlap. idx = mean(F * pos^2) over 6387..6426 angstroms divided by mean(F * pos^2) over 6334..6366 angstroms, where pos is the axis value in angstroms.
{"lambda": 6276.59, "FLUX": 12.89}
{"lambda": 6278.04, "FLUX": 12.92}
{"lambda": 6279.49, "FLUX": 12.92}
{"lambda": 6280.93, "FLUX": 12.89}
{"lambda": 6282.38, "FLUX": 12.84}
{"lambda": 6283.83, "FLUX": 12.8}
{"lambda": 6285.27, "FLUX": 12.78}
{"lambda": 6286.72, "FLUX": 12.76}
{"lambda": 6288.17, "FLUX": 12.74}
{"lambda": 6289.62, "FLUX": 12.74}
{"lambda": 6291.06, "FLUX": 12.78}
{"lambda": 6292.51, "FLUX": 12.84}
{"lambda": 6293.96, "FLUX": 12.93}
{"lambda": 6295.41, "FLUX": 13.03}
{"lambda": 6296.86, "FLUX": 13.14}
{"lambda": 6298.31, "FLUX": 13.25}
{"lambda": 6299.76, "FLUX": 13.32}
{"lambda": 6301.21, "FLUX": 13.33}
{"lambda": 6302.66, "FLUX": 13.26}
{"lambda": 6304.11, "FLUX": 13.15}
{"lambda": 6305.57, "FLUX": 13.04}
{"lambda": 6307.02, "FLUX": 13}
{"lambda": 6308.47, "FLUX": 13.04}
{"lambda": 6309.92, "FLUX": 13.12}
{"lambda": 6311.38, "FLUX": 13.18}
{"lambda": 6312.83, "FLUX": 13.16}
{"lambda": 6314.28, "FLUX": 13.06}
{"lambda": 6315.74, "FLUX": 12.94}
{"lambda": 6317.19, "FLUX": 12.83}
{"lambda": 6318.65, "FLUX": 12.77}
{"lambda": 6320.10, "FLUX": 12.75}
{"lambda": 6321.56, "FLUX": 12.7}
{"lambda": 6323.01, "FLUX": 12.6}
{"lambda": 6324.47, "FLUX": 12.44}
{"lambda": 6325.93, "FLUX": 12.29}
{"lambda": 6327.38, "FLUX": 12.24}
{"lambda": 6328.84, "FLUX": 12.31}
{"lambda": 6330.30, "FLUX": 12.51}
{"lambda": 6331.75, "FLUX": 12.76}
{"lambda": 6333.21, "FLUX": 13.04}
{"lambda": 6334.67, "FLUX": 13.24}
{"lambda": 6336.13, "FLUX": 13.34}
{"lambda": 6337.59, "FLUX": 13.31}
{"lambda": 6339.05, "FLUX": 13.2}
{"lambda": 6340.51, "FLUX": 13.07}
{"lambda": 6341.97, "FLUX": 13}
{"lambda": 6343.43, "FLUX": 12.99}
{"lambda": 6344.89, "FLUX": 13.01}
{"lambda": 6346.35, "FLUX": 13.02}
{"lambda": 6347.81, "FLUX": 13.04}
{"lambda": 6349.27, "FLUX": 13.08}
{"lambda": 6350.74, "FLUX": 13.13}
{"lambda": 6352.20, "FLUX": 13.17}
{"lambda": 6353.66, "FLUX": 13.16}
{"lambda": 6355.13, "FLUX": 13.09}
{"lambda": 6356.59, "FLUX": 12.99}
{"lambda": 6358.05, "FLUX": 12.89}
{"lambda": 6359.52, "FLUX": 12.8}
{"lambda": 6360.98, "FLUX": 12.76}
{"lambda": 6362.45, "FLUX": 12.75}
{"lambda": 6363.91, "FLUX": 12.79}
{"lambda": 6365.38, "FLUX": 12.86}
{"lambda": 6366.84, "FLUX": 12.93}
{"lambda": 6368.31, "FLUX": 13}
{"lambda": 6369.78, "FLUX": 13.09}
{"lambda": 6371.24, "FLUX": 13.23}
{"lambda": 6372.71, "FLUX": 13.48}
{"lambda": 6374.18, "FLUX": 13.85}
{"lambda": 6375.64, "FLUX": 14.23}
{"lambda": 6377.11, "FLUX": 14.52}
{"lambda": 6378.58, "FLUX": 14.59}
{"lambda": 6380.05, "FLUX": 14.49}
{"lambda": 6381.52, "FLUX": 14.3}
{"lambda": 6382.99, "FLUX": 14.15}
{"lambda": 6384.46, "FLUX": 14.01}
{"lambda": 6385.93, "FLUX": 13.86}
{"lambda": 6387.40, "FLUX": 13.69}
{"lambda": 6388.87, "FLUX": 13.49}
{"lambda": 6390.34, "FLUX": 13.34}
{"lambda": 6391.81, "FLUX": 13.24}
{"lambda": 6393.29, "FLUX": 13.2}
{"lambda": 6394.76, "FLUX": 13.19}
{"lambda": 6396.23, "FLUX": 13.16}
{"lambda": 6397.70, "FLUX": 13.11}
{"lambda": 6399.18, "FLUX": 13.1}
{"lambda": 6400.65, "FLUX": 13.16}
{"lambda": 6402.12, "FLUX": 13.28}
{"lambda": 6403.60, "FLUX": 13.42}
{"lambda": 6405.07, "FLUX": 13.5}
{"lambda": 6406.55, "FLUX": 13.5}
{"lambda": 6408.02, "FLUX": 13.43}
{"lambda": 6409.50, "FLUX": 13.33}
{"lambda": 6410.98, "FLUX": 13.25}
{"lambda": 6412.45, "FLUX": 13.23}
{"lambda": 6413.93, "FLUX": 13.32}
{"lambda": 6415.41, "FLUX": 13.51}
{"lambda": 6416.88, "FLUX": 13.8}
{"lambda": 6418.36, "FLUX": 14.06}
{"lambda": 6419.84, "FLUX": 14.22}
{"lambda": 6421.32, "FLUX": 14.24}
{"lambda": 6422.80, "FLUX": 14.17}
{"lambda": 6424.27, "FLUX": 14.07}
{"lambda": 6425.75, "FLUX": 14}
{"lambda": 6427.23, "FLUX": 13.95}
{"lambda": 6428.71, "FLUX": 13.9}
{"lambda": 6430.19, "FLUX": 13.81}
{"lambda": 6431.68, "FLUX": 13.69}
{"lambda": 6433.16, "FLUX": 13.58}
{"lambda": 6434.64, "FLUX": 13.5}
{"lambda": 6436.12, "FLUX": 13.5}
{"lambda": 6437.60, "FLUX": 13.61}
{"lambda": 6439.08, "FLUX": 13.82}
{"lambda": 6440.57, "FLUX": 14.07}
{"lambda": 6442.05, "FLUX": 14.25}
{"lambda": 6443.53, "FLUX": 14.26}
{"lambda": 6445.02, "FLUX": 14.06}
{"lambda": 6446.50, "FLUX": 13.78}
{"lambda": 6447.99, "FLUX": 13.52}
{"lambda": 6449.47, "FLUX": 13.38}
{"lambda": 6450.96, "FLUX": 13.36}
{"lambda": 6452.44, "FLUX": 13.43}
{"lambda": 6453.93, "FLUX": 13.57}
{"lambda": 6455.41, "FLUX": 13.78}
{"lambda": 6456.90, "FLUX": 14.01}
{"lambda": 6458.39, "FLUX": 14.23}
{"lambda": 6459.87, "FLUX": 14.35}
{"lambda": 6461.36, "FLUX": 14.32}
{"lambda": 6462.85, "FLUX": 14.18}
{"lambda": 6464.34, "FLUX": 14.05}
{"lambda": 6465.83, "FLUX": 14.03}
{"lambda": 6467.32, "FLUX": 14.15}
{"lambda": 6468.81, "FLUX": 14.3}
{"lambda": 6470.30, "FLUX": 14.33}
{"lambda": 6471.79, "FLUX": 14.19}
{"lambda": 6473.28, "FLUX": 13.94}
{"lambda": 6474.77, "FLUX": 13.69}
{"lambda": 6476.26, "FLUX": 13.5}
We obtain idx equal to 1.06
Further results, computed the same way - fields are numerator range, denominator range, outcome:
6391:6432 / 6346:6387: 1.03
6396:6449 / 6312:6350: 1.09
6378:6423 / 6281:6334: 1.09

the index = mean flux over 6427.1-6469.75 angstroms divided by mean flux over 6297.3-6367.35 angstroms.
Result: 1.07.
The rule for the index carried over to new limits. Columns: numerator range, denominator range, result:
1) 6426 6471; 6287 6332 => 1.08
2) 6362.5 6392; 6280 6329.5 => 1.06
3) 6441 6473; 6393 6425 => 1.03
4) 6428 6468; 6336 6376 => 1.06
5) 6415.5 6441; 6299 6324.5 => 1.07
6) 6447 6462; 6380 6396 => 1.01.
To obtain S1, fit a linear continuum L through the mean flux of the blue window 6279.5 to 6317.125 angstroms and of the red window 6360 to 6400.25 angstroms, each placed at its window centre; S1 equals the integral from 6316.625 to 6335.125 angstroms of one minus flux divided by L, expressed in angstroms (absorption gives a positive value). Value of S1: 0.7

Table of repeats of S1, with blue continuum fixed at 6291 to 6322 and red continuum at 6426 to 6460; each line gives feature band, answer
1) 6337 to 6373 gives 0.75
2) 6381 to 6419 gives 0.21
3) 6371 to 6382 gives -0.57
